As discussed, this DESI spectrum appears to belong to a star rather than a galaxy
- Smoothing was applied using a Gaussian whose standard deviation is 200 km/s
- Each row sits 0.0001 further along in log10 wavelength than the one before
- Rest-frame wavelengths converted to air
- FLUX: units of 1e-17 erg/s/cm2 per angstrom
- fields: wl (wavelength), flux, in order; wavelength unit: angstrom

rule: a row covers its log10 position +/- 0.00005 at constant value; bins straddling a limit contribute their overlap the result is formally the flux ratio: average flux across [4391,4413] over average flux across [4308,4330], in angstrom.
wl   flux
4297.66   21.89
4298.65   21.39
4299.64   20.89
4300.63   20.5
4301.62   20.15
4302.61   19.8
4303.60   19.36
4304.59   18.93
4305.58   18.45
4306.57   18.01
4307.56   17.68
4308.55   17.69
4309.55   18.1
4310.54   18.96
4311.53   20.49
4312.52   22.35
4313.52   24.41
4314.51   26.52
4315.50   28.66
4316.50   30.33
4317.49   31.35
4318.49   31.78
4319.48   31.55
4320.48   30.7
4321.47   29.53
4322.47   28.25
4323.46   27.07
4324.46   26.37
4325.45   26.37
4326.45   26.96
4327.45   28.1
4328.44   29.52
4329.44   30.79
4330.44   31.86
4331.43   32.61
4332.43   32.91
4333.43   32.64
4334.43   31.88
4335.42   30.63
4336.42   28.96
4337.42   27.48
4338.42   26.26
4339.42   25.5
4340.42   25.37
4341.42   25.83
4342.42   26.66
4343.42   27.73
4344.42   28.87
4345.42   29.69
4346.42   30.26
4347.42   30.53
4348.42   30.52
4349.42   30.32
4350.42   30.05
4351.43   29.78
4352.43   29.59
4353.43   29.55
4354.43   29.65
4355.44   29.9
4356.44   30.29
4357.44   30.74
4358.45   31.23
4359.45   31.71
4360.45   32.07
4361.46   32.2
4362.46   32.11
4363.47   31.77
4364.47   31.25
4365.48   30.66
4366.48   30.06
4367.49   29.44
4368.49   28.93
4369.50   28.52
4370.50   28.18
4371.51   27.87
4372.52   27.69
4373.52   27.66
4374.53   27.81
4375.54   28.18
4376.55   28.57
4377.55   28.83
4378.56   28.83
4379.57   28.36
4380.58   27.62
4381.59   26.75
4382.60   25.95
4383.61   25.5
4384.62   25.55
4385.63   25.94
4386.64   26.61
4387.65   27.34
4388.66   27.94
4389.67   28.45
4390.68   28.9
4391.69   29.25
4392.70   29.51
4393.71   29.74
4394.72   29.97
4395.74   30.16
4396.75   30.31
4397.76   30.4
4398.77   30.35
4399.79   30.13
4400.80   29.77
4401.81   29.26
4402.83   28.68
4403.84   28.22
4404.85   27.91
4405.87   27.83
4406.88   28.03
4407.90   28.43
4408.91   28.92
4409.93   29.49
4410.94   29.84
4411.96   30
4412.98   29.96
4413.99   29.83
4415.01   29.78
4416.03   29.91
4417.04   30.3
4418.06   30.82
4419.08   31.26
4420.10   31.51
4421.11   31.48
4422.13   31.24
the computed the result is 1.10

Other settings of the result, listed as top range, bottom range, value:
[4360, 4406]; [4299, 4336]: 1.12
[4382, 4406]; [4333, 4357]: 0.98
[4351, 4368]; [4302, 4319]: 1.36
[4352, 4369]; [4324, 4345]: 1.07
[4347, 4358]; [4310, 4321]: 1.11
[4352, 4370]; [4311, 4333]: 1.07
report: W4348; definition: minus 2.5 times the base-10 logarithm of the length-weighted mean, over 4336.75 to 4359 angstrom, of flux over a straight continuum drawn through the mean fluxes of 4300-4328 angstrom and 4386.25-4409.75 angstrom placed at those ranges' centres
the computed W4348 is -0.11 mag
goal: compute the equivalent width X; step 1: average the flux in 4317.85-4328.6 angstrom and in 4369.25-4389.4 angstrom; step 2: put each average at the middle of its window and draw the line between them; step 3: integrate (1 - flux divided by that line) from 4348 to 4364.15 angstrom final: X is -1.6 angstrom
